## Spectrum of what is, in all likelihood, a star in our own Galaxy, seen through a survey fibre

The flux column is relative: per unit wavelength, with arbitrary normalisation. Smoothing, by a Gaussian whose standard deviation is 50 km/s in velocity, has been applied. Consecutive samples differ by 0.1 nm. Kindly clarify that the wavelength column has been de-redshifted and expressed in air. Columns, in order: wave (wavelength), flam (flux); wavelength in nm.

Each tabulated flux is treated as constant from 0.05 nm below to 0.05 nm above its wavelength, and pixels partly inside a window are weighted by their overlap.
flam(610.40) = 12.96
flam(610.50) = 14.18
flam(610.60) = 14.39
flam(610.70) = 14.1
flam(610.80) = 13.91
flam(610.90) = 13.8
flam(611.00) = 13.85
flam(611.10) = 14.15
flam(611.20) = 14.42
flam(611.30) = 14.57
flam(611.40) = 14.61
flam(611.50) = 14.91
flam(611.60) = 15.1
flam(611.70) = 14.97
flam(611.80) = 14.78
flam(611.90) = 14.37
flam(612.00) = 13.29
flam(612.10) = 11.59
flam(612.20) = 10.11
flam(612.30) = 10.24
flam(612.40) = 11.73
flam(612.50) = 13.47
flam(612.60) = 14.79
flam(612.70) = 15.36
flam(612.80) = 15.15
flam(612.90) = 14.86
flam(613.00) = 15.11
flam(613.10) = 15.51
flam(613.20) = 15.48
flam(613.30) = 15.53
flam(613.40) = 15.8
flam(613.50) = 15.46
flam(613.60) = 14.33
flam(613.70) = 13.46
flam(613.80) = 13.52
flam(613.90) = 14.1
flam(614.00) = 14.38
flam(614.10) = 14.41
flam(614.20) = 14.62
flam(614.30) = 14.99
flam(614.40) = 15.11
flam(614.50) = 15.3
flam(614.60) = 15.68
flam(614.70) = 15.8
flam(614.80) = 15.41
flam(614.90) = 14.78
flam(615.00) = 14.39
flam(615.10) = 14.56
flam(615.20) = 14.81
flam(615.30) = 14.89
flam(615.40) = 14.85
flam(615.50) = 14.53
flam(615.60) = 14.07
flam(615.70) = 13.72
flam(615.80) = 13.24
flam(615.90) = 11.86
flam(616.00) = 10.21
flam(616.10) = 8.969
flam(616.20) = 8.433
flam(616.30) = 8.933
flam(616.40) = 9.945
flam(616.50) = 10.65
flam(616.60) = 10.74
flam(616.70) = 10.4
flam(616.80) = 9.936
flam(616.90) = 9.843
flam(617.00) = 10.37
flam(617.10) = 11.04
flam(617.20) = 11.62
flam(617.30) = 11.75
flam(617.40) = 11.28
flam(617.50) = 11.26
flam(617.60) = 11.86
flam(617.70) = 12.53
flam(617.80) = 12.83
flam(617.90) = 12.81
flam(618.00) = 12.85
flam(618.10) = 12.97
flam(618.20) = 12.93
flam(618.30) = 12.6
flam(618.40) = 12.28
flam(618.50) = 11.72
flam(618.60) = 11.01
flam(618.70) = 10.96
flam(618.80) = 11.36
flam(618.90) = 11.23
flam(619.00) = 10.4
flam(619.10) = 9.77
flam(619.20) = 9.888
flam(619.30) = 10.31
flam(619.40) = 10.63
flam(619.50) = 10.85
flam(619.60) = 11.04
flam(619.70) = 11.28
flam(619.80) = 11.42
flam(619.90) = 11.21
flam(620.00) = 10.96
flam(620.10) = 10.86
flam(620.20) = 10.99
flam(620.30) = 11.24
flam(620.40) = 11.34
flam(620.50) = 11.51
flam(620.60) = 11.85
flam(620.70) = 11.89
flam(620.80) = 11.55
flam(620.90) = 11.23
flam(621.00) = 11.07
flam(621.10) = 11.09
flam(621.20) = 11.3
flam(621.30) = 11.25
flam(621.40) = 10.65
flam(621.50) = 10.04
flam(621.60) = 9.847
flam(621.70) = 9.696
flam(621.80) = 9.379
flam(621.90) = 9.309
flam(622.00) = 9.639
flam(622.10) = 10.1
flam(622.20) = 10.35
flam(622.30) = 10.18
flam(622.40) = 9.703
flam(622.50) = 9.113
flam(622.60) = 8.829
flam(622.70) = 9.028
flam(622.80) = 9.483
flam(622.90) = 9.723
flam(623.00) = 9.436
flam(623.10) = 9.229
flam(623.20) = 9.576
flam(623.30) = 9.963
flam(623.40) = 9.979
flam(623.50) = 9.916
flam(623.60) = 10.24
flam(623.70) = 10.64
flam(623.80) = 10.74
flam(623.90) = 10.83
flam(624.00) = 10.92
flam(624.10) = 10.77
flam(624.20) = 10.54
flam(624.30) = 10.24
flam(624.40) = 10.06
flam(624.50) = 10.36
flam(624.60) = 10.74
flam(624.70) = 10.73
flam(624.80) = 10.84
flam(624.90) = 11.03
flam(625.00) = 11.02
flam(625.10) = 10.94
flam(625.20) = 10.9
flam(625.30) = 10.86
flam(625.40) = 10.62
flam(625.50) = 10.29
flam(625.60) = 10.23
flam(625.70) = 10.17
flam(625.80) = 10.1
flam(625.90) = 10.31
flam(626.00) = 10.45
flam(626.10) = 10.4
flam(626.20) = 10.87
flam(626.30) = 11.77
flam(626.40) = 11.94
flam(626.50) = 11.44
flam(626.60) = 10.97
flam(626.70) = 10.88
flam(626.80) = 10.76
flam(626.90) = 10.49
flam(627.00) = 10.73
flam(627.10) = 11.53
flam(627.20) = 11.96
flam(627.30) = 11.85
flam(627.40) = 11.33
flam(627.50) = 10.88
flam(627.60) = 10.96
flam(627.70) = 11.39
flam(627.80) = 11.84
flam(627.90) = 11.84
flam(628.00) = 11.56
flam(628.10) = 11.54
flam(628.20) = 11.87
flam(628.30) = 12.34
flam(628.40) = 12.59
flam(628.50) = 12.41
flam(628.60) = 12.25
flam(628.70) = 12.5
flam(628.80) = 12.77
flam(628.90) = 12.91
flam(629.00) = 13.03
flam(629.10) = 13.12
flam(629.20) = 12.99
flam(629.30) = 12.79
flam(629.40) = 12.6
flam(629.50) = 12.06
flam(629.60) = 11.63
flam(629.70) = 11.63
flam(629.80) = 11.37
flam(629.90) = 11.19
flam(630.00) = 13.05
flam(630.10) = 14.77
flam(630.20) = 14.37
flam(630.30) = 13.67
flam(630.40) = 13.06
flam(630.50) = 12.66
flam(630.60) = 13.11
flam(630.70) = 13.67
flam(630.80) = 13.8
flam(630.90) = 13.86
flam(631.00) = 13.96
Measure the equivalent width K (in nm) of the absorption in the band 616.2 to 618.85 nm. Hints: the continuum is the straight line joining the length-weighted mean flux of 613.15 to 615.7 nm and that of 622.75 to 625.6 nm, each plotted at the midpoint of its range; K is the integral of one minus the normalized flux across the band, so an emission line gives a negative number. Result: 0.40 nm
